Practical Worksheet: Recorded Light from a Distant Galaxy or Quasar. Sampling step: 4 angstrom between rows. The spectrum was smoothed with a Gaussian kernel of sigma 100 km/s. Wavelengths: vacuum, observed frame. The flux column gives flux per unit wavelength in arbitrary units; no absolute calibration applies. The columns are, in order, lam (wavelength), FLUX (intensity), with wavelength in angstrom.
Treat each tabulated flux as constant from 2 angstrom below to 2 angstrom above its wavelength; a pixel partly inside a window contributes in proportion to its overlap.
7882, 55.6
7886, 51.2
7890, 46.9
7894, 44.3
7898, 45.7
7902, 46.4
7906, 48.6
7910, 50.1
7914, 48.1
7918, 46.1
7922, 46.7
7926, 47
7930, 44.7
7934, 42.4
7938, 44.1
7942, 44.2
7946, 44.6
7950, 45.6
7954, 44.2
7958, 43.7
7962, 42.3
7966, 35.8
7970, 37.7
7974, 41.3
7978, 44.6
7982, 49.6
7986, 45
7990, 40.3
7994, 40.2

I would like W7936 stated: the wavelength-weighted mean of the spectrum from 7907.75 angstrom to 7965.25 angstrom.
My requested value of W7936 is 45.1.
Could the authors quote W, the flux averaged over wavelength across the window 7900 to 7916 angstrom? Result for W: 48.3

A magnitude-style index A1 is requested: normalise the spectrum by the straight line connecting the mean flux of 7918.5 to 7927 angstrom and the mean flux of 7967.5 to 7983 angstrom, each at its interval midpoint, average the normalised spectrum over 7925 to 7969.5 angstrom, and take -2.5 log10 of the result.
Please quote 0.04 mag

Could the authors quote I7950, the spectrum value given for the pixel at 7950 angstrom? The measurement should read 45.6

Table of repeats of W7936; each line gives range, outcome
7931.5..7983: 43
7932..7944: 43.6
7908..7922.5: 47.9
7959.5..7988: 42.4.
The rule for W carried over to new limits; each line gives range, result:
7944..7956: 44.8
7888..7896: 45.6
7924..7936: 44.7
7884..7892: 49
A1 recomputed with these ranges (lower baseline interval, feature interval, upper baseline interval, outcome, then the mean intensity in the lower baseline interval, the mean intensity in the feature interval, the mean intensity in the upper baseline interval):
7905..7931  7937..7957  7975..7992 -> 0.040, 47.4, 44.5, 44.7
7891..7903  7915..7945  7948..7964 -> -0.011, 45.5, 45.1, 44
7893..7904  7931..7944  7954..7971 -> -0.029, 45.6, 43.7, 40.5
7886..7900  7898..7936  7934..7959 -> -0.027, 46.4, 46.6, 44.3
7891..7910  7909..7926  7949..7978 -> -0.052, 46.7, 47.5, 41.6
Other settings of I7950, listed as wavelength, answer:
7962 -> 42.3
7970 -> 37.7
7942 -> 44.2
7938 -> 44.1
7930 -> 44.7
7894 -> 44.3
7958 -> 43.7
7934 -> 42.4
